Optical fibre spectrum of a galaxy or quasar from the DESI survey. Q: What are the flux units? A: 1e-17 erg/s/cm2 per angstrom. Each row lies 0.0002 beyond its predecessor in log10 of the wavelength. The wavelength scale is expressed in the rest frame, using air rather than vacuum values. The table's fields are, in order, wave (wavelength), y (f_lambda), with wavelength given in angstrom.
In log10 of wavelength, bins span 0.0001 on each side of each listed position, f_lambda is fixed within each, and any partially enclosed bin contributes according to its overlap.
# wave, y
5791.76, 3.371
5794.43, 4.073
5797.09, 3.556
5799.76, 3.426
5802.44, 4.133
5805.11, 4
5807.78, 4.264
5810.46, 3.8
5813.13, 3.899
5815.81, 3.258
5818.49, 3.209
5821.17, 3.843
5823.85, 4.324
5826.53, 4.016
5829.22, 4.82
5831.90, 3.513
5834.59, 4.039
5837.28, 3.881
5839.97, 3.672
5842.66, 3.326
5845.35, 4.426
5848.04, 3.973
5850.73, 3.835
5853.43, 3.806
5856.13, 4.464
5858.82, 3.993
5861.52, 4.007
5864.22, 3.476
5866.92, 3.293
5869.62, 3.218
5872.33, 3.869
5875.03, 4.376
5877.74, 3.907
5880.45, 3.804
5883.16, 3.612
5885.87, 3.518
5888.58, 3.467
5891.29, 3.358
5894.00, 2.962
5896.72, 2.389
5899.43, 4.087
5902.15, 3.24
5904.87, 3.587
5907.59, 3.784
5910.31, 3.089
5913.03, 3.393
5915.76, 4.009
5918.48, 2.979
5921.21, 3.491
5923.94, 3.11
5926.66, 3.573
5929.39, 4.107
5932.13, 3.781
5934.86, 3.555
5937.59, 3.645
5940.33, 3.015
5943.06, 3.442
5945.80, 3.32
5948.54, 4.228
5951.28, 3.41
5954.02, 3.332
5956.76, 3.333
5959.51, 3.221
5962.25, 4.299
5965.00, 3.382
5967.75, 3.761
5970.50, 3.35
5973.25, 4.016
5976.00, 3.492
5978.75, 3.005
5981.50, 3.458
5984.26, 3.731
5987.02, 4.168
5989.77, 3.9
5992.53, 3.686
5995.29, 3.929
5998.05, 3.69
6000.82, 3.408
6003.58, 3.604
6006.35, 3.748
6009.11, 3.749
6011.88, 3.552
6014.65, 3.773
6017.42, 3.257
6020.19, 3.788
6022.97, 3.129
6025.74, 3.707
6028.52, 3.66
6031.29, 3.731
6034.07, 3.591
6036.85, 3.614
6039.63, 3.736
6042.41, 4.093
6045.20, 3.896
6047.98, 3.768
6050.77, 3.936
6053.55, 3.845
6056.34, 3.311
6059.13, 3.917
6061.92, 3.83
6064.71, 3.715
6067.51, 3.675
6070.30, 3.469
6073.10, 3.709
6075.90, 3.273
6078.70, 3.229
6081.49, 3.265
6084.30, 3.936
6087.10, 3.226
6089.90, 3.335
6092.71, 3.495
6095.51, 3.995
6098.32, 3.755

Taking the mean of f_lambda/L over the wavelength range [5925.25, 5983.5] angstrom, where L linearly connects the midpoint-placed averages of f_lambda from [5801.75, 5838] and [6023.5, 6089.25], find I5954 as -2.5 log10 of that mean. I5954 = 0.062 mag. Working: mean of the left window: 3.93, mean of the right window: 3.65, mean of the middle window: 3.56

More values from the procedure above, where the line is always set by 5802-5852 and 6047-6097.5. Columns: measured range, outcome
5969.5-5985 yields 0.07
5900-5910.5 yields 0.09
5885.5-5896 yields 0.18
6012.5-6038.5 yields 0.02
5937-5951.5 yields 0.08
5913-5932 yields 0.07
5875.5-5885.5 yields 0.01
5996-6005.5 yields 0.03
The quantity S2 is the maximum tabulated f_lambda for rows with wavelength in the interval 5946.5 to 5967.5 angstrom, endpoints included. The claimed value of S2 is 4.299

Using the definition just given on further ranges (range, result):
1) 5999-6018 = 3.773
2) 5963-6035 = 4.168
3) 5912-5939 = 4.107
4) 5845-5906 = 4.464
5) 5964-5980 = 4.016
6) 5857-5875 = 4.007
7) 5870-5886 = 4.376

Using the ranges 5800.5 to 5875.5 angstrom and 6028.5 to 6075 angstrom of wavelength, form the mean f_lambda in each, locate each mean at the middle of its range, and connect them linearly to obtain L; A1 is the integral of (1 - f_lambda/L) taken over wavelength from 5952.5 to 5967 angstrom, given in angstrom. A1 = 1.0 angstrom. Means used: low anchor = 3.87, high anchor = 3.73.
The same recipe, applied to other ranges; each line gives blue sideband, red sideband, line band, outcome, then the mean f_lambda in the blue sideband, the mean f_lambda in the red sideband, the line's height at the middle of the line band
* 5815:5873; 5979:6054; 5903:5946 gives 3.2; 3.83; 3.7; 3.77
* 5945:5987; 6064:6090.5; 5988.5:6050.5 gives -2.7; 3.58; 3.48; 3.53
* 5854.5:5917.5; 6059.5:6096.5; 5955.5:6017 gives -1.1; 3.6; 3.56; 3.58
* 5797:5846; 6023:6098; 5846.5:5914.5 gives 3.3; 3.86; 3.64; 3.81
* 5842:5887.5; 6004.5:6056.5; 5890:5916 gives 2.9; 3.82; 3.69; 3.79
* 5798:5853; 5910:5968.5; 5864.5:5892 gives 0.5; 3.88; 3.53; 3.72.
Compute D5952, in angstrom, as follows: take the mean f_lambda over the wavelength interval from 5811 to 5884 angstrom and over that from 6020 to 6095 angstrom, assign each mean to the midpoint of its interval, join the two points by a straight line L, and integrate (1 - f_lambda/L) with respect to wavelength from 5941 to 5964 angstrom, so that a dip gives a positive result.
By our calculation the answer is 1.13 angstrom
